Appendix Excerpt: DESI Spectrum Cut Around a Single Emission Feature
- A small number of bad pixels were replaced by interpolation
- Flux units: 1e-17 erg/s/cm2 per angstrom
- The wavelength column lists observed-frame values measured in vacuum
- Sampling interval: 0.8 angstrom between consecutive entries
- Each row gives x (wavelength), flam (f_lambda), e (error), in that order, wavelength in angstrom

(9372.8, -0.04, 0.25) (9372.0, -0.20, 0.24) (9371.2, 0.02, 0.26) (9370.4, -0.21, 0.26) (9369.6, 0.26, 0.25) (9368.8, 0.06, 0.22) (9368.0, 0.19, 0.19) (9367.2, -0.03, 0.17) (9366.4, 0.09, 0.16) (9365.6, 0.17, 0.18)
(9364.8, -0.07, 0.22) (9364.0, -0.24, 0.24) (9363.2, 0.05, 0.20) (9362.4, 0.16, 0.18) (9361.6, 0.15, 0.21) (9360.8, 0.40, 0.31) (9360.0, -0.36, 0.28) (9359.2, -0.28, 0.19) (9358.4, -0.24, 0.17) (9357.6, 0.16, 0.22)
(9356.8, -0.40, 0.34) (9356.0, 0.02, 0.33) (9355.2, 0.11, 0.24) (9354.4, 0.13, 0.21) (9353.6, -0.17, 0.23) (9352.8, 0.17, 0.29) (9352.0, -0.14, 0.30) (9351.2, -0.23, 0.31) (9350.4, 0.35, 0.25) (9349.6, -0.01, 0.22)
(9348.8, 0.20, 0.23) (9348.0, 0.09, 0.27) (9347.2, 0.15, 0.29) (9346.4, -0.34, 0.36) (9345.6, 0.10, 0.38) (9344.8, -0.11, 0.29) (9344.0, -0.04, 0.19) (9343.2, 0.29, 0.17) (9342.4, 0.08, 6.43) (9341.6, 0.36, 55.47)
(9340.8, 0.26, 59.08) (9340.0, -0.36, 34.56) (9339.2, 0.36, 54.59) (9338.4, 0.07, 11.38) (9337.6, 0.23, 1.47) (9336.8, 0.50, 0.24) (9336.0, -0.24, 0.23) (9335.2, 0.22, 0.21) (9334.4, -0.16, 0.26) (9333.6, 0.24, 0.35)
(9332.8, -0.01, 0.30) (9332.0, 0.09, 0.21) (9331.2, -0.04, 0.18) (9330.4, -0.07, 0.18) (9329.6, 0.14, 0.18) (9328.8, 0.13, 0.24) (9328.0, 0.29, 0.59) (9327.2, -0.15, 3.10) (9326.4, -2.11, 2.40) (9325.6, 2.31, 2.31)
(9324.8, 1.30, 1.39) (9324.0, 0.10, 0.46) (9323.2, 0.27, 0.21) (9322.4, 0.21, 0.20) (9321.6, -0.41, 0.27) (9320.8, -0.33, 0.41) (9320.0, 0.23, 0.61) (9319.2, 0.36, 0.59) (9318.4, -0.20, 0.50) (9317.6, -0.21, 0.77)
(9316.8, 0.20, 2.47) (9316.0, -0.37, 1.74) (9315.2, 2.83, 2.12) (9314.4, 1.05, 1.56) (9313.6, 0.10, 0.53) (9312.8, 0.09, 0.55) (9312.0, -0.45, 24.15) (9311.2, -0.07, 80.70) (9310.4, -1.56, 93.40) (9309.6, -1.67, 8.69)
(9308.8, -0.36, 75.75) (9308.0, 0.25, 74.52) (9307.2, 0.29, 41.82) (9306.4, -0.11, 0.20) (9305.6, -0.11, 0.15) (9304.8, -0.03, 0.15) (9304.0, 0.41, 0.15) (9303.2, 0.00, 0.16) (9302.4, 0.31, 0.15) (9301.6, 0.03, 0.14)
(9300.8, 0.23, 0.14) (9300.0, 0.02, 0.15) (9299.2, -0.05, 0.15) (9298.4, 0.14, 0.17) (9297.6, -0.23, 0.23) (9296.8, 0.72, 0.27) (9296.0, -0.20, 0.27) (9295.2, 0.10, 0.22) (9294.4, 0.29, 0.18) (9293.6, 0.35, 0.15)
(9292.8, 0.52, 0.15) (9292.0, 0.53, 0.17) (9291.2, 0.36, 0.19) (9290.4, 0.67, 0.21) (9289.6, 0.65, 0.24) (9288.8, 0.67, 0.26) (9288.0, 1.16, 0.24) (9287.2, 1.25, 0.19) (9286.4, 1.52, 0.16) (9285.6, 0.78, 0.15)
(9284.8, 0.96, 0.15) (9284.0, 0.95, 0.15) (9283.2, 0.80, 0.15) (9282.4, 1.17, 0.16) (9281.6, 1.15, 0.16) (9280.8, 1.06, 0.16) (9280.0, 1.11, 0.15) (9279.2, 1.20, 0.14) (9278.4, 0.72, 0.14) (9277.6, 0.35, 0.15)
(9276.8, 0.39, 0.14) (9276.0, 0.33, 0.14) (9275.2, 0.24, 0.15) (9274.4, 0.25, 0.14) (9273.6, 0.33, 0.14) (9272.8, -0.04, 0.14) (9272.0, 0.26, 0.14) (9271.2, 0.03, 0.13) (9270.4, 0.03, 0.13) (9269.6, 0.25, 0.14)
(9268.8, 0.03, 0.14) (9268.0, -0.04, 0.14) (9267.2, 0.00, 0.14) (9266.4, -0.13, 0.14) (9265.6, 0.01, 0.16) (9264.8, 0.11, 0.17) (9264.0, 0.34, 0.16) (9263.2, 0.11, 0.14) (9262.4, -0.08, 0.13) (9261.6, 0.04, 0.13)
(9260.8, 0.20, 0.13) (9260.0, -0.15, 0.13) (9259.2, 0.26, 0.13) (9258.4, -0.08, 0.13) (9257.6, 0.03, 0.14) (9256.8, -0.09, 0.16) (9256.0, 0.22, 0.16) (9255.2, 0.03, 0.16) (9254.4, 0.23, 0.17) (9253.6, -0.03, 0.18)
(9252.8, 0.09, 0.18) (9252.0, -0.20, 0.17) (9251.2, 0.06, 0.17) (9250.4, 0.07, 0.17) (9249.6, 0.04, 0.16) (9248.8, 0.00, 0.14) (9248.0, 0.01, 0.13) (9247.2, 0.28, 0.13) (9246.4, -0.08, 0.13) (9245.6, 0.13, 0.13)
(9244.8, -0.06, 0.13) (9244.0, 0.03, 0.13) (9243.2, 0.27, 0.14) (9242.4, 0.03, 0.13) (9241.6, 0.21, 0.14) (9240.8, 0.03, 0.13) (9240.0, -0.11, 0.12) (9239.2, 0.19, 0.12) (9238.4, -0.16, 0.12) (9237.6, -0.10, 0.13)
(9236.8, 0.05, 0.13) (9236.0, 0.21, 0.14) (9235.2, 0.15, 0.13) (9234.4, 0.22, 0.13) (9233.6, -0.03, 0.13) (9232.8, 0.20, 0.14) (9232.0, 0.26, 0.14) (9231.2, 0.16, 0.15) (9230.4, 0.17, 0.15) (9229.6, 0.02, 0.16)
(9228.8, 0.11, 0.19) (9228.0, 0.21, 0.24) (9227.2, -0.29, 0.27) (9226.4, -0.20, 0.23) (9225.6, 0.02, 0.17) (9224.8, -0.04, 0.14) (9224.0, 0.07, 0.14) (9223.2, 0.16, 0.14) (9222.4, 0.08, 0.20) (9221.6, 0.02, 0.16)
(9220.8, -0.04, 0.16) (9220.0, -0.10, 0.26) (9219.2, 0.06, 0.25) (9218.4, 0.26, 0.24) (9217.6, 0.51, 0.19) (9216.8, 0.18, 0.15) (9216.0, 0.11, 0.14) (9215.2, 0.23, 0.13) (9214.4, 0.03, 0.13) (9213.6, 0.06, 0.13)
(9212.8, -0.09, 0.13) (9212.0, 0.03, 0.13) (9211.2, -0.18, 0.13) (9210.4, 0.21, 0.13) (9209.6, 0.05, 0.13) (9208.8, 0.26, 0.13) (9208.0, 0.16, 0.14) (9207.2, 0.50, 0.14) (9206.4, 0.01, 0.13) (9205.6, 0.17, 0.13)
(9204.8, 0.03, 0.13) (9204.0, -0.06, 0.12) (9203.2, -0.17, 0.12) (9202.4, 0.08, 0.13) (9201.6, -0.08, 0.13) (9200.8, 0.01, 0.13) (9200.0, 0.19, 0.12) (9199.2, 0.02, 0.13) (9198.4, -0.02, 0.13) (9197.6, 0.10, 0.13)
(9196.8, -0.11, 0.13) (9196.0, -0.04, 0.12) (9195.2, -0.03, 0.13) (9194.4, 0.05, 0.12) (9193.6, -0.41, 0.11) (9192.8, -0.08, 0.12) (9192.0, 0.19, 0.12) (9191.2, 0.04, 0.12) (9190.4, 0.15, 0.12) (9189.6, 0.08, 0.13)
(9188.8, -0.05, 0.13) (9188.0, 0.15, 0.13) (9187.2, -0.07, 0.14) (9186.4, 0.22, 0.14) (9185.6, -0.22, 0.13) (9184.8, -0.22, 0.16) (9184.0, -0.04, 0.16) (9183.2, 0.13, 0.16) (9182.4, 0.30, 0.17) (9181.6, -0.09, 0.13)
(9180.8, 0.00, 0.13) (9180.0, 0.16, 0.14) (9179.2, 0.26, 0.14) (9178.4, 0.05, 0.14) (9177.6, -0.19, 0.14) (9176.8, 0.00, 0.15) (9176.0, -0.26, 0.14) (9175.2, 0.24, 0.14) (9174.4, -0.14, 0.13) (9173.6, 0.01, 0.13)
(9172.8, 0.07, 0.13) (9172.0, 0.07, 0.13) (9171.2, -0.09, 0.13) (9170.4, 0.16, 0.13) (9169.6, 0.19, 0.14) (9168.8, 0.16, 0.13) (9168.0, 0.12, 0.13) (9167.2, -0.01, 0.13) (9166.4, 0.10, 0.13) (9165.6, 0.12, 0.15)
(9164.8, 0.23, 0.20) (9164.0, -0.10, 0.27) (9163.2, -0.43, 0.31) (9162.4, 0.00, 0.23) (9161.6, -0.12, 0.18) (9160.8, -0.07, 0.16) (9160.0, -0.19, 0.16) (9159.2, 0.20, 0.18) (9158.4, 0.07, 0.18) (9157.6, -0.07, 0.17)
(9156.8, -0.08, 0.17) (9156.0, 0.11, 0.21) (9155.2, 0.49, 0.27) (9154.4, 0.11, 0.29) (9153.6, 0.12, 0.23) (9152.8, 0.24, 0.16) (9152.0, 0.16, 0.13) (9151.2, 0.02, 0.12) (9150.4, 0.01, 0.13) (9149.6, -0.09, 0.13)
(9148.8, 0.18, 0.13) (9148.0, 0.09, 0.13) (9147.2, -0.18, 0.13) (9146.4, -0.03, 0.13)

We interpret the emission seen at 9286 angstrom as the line [O II]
